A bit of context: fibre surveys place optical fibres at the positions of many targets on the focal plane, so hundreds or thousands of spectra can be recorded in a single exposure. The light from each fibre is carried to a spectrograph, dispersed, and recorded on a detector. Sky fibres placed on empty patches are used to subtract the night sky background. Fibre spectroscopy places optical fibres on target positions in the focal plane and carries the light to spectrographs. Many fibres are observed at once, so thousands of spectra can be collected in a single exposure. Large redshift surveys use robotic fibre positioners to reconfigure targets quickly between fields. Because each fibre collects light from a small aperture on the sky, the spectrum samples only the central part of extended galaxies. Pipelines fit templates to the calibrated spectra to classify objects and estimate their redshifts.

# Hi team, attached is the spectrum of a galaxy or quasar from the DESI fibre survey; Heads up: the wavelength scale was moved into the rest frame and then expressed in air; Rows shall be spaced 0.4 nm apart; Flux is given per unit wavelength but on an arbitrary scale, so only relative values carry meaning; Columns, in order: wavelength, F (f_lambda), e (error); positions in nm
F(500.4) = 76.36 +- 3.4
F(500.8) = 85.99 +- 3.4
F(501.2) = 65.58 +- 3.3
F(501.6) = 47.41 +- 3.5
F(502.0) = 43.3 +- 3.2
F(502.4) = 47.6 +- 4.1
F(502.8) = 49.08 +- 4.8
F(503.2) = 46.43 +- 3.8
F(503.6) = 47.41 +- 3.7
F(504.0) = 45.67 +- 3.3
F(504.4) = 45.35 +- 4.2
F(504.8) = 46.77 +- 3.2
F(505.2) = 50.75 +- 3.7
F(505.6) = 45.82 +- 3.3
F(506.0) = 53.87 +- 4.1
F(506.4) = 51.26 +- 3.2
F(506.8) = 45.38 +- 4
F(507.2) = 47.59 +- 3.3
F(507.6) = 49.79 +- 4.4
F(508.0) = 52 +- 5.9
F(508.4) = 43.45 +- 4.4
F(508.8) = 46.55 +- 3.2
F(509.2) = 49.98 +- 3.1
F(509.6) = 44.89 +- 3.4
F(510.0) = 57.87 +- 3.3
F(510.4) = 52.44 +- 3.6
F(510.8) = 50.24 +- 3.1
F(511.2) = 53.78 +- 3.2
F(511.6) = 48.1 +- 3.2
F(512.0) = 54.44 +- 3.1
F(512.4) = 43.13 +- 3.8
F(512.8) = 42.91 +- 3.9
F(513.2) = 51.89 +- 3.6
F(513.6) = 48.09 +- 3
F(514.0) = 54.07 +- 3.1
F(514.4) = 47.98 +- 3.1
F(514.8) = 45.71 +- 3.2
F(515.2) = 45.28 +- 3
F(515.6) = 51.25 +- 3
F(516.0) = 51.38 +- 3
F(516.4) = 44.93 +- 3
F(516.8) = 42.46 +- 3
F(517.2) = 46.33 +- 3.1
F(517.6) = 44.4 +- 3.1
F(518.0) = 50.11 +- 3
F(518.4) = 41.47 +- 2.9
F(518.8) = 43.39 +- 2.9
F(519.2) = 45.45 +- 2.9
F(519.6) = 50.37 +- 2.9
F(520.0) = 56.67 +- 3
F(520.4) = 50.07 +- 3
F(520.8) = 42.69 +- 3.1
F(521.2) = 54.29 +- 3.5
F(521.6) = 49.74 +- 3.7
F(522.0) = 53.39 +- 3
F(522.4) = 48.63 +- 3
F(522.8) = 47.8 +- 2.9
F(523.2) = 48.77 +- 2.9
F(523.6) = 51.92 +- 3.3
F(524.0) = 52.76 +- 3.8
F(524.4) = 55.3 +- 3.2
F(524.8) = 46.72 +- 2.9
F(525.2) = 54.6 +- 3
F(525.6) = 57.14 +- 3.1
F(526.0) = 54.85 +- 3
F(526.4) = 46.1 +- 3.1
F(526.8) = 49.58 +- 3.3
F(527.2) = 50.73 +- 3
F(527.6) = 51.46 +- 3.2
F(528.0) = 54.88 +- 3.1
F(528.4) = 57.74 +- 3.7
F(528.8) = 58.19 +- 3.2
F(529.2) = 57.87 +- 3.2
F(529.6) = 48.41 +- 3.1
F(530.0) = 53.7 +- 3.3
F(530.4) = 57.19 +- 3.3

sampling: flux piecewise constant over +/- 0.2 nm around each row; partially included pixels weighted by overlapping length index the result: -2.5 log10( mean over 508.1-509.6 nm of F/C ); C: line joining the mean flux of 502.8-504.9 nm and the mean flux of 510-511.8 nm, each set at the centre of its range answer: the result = 0.080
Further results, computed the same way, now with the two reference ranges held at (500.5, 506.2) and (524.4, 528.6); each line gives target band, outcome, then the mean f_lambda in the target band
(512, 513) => 0.15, 45.3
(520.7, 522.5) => 0.05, 50.2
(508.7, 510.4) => 0.04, 50.3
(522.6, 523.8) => 0.06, 49.5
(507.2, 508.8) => 0.09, 48.1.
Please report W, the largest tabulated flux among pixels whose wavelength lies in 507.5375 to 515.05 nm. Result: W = 57.87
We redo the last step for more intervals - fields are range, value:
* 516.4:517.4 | 46.33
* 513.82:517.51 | 54.07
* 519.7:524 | 56.67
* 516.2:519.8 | 50.37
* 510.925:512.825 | 54.44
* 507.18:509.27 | 52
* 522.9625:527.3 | 57.14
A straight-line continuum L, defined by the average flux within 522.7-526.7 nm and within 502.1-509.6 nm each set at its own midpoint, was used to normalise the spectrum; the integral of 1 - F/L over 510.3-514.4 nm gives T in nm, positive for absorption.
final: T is -0.05 nm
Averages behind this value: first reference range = 47.9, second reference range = 51.6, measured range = 49.8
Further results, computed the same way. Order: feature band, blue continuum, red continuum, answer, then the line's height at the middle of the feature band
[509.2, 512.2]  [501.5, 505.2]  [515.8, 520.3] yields -0.30 nm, 46.9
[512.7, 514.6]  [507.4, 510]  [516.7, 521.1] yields -0.06 nm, 47.8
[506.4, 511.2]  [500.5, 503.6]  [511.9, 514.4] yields 0.18 nm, 51.3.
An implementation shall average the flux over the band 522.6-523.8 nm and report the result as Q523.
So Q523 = 49.5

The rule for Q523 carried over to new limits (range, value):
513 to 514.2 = 51.4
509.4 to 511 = 51.4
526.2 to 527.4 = 48.8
